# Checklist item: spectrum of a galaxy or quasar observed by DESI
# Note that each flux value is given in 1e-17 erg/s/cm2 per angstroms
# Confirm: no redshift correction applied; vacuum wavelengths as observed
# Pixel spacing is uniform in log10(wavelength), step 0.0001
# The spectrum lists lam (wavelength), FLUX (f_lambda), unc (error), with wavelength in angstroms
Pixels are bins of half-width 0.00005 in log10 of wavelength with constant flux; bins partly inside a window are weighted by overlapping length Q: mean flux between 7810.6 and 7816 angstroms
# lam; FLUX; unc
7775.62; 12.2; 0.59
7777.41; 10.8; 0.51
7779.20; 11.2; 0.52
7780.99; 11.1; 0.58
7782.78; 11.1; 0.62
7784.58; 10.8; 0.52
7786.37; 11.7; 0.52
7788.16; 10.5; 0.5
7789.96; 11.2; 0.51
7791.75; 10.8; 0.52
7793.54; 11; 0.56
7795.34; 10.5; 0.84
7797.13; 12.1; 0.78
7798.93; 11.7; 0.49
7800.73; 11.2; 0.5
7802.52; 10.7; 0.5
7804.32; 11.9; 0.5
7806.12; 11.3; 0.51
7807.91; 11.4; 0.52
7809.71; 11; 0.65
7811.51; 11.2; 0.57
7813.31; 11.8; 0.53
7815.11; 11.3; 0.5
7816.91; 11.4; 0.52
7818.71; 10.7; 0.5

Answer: 11.4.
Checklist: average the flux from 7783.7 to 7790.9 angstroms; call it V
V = 11.1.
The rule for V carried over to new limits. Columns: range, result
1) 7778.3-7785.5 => 11.1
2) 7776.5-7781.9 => 11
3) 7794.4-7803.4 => 11.2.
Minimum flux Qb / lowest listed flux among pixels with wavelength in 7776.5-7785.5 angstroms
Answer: 10.8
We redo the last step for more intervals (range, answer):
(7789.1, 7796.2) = 10.5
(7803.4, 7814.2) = 11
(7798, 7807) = 10.7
